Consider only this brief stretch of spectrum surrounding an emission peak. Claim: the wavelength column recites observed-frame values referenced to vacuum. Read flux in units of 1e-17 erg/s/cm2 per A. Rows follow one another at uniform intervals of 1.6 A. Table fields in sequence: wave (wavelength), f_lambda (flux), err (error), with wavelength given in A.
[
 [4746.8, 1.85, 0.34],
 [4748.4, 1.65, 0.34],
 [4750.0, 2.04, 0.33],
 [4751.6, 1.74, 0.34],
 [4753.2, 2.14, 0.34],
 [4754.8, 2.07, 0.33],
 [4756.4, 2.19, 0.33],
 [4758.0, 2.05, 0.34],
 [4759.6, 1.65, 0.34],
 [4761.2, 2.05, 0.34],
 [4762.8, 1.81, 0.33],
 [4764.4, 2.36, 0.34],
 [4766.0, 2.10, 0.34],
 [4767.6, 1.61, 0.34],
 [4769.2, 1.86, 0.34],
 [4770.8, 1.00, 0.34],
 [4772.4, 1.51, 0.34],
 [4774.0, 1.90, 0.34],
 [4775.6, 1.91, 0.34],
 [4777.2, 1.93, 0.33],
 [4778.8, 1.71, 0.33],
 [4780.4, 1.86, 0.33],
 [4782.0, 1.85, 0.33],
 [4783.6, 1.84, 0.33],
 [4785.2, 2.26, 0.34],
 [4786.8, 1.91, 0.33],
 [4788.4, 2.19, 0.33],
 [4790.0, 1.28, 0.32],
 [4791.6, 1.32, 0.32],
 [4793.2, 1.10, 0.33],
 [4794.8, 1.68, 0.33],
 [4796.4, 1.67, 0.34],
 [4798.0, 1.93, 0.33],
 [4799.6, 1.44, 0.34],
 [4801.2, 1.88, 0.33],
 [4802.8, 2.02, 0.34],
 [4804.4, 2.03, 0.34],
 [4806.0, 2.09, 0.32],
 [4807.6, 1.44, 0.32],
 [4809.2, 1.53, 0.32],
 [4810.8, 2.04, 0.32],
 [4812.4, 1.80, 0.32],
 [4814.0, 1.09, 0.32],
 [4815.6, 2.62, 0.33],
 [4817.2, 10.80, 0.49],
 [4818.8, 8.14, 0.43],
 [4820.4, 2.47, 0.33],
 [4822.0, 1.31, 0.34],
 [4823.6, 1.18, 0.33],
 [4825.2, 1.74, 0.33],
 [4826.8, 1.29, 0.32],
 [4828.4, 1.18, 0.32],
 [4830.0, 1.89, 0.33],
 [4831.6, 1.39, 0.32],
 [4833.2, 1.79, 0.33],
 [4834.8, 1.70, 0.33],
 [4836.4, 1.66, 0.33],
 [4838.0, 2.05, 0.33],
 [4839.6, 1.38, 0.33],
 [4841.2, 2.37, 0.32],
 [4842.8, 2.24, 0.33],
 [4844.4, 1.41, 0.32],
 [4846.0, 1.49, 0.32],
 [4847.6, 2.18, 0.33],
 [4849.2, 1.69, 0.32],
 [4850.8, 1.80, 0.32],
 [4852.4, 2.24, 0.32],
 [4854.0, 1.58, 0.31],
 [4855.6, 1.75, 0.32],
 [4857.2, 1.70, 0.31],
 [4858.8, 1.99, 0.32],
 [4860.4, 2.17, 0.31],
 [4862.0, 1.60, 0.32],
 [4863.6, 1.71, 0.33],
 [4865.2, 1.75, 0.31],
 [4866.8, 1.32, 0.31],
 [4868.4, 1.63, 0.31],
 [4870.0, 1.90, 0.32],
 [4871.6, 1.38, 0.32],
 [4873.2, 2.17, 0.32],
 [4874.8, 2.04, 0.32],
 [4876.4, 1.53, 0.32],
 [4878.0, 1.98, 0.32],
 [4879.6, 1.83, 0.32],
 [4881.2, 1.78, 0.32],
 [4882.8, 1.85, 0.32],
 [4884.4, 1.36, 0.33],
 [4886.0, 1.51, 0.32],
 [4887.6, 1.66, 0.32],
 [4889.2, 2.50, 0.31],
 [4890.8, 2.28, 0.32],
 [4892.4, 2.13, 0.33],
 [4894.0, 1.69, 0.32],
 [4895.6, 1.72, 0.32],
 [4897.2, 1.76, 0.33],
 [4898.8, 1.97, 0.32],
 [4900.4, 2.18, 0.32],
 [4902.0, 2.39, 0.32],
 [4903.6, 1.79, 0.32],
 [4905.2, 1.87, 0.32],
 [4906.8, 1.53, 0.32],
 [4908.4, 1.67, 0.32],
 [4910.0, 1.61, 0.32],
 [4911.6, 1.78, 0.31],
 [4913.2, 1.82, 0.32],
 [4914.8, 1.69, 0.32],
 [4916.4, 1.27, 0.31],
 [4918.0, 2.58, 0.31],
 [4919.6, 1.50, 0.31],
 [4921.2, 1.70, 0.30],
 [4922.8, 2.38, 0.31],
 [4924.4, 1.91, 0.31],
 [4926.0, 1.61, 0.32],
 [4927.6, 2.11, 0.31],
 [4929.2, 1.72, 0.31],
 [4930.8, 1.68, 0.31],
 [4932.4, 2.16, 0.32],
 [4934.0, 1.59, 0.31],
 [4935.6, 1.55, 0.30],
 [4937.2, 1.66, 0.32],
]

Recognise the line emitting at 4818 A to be H-gamma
